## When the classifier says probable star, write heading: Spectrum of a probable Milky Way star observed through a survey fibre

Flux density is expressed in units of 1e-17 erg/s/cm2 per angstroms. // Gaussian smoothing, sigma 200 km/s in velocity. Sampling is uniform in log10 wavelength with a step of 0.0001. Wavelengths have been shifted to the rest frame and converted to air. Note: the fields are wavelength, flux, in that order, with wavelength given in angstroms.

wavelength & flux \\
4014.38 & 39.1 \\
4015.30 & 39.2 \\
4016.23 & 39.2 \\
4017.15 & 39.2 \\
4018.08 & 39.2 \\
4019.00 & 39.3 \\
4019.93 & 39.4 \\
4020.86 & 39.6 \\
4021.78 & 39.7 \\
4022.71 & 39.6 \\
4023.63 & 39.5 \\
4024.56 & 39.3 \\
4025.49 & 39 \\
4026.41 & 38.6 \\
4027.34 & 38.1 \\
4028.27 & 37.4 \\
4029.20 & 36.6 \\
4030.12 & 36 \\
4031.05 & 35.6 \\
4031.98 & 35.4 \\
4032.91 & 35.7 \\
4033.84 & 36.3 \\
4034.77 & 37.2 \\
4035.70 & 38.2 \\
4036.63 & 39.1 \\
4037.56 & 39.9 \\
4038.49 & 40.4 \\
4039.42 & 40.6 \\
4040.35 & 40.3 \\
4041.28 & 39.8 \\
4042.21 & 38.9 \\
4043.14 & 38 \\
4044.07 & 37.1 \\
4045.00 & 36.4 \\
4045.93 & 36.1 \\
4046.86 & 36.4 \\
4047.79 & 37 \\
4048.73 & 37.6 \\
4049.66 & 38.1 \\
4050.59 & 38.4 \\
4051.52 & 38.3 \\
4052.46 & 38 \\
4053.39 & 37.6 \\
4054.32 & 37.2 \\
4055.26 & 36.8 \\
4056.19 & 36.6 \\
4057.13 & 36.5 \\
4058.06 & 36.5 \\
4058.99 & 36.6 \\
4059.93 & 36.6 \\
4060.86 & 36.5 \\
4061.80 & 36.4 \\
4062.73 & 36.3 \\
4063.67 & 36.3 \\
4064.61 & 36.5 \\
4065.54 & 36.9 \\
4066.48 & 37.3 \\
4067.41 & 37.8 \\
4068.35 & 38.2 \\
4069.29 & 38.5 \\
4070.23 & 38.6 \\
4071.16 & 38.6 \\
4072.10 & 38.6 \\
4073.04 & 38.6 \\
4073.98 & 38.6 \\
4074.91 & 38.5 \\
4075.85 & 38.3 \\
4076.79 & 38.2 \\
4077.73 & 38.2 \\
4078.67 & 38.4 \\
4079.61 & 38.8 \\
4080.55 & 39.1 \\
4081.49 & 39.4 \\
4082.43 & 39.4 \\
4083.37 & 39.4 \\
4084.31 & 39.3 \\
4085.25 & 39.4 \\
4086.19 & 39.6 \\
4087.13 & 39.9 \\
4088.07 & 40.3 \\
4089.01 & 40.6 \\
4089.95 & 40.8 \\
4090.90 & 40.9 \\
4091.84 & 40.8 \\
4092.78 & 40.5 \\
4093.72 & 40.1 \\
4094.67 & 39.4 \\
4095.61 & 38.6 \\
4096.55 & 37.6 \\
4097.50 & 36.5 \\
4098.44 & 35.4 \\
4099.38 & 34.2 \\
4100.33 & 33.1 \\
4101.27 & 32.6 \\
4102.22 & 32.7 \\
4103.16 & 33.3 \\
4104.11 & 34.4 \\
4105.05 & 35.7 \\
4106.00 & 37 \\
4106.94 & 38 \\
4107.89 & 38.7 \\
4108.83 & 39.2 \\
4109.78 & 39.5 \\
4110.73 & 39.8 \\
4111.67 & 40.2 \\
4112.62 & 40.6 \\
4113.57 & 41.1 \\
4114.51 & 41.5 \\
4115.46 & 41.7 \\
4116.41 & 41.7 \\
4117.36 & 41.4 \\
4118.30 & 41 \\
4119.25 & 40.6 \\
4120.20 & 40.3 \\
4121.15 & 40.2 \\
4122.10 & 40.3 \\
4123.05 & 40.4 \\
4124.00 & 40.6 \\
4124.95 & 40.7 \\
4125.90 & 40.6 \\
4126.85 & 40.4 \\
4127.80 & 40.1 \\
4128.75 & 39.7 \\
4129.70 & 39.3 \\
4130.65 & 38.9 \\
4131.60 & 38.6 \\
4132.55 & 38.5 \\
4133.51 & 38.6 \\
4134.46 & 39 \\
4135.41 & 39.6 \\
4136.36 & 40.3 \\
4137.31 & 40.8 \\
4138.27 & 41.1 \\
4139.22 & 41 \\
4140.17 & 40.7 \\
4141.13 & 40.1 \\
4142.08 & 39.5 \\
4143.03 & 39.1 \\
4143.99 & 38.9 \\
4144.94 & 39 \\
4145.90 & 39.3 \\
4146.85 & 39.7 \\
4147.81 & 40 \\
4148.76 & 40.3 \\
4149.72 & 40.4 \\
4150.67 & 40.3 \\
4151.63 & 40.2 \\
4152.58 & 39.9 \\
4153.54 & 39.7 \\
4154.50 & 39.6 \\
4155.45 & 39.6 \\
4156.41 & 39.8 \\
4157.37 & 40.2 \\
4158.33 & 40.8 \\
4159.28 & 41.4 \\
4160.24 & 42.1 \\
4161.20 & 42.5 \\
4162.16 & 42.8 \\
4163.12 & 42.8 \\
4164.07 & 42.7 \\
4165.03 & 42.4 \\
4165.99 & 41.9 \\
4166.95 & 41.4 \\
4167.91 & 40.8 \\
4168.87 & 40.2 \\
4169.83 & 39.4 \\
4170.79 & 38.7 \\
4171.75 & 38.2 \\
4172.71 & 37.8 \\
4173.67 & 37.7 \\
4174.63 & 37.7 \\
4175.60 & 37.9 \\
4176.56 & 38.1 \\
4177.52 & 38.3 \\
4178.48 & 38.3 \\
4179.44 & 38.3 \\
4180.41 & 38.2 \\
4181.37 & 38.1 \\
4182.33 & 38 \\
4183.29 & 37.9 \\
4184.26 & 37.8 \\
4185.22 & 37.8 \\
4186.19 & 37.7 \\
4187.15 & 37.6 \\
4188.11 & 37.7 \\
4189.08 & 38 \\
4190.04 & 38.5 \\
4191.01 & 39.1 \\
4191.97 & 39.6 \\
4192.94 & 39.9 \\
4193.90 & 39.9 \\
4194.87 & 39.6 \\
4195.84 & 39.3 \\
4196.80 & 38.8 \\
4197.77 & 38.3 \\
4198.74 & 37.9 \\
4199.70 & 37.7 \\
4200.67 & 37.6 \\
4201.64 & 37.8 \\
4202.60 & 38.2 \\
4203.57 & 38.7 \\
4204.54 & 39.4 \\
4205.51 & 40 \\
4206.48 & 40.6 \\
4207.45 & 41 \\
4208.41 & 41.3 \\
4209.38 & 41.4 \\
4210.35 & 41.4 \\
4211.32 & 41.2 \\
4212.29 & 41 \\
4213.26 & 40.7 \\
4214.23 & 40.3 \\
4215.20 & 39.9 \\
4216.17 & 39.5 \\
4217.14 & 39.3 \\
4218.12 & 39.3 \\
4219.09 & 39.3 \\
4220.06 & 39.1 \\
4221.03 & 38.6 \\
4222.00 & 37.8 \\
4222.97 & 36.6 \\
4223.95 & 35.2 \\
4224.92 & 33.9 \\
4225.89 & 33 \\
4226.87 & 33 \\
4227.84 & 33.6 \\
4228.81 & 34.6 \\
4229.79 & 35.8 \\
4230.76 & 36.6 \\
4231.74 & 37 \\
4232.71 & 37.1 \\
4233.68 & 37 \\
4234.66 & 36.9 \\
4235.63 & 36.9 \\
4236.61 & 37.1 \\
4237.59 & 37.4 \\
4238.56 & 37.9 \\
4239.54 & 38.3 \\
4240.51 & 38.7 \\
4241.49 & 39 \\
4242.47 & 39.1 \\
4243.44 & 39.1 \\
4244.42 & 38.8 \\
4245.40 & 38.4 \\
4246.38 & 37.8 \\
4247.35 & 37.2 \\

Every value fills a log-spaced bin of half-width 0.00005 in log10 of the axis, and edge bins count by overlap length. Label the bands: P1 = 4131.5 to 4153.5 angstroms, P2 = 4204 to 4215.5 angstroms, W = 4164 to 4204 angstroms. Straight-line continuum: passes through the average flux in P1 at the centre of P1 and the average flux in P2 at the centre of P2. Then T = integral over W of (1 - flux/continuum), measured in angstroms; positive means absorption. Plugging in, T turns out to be 1.6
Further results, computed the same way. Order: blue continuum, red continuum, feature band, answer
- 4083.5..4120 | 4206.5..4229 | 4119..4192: -2.12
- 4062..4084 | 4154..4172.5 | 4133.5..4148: 0.13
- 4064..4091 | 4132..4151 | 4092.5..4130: 0.60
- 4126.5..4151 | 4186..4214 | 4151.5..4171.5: -0.65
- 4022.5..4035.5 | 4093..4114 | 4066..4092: -1.25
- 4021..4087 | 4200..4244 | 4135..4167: -2.10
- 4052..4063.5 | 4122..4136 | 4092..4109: 0.88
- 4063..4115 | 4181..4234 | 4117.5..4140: -1.06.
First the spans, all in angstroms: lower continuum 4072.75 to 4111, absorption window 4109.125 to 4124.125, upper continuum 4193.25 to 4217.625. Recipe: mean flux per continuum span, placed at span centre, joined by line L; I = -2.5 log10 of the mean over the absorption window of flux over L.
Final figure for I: -0.06 mag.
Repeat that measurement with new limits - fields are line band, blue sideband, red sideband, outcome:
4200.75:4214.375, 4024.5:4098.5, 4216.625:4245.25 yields -0.08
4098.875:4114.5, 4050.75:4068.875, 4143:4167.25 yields 0.05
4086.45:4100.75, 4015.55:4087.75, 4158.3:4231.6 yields -0.01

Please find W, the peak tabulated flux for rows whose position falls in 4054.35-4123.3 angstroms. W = 41.7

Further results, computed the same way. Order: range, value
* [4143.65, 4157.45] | 40.4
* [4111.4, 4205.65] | 42.8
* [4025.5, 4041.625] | 40.6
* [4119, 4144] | 41.1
